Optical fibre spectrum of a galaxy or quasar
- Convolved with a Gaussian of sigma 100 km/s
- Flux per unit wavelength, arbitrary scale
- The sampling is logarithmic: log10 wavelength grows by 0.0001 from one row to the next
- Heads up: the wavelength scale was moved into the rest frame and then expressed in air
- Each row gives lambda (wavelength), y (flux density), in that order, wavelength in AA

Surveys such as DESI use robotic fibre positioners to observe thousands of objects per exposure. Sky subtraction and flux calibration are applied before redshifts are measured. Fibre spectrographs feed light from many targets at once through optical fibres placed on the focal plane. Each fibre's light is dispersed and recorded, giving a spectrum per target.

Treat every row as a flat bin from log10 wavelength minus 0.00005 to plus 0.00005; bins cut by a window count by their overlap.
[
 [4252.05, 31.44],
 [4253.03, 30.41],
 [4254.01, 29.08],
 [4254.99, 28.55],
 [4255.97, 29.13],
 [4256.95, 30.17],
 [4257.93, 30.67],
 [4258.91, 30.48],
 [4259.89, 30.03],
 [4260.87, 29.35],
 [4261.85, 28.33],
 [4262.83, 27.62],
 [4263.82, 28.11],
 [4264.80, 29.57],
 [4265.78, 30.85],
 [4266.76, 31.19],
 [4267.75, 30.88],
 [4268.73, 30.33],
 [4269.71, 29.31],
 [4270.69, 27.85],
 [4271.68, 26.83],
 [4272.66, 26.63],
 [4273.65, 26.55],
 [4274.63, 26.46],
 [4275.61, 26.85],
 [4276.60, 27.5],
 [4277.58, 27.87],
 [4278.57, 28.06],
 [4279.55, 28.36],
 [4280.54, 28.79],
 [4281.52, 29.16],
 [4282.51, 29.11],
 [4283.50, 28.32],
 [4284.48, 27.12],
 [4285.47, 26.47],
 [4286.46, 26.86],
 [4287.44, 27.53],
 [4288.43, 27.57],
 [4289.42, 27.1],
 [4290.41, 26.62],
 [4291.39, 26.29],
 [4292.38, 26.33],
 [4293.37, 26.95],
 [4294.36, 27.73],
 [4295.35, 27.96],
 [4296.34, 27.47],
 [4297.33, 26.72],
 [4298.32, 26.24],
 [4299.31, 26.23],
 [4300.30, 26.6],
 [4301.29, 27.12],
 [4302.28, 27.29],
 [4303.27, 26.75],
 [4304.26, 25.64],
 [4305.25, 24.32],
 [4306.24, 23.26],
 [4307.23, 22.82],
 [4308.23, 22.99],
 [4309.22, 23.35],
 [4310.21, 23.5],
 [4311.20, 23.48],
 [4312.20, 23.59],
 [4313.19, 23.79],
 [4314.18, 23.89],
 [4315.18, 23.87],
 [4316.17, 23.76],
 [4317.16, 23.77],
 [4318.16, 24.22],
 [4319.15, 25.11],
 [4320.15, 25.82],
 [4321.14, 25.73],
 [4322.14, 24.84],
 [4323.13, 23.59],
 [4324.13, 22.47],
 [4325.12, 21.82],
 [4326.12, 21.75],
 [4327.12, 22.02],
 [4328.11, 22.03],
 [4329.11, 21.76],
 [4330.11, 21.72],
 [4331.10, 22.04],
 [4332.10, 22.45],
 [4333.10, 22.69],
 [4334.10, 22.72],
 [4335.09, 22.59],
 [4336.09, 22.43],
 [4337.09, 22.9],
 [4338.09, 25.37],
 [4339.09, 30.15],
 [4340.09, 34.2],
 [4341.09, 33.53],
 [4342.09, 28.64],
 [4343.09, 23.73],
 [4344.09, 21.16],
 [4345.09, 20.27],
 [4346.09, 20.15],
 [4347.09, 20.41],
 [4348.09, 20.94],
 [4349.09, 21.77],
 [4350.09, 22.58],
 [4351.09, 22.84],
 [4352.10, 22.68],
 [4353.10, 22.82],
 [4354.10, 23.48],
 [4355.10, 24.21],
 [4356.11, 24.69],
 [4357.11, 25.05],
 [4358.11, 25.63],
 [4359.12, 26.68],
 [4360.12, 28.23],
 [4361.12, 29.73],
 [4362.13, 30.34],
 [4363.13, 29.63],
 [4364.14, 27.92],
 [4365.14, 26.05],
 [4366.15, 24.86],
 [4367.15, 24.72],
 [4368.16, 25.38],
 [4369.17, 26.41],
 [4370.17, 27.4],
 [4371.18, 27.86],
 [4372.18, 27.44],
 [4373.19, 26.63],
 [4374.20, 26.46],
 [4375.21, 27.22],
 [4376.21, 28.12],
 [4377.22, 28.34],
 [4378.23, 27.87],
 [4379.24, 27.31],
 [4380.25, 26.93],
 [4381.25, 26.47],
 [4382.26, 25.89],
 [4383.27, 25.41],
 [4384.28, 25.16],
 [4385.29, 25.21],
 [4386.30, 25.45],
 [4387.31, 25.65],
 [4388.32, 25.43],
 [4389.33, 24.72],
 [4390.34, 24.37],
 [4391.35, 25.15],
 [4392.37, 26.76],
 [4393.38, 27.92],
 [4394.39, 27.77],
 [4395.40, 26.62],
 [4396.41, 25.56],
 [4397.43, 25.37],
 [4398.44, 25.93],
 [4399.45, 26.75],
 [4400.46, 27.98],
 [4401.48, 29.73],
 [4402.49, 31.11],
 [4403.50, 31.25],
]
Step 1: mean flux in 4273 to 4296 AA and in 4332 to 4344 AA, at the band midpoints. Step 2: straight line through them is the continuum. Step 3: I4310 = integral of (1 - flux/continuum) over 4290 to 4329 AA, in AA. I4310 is 2.86 AA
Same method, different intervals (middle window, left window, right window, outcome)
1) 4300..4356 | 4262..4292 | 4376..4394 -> 6.7 AA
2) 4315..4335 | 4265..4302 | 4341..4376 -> 2.4 AA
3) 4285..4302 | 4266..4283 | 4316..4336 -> -0.3 AA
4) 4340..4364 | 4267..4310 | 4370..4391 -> 1.4 AA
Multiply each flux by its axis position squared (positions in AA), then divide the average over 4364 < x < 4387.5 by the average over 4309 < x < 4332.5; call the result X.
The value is 1.2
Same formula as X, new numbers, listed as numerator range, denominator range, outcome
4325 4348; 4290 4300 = 0.90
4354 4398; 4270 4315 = 1.04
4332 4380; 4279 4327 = 1.02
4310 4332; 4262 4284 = 0.84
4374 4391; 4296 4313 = 1.08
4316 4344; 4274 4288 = 0.90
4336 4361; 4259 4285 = 0.90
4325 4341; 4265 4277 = 0.87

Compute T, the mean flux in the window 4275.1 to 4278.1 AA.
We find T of 27.4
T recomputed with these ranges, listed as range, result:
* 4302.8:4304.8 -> 26.2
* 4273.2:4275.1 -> 26.6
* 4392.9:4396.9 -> 27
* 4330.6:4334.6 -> 22.5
